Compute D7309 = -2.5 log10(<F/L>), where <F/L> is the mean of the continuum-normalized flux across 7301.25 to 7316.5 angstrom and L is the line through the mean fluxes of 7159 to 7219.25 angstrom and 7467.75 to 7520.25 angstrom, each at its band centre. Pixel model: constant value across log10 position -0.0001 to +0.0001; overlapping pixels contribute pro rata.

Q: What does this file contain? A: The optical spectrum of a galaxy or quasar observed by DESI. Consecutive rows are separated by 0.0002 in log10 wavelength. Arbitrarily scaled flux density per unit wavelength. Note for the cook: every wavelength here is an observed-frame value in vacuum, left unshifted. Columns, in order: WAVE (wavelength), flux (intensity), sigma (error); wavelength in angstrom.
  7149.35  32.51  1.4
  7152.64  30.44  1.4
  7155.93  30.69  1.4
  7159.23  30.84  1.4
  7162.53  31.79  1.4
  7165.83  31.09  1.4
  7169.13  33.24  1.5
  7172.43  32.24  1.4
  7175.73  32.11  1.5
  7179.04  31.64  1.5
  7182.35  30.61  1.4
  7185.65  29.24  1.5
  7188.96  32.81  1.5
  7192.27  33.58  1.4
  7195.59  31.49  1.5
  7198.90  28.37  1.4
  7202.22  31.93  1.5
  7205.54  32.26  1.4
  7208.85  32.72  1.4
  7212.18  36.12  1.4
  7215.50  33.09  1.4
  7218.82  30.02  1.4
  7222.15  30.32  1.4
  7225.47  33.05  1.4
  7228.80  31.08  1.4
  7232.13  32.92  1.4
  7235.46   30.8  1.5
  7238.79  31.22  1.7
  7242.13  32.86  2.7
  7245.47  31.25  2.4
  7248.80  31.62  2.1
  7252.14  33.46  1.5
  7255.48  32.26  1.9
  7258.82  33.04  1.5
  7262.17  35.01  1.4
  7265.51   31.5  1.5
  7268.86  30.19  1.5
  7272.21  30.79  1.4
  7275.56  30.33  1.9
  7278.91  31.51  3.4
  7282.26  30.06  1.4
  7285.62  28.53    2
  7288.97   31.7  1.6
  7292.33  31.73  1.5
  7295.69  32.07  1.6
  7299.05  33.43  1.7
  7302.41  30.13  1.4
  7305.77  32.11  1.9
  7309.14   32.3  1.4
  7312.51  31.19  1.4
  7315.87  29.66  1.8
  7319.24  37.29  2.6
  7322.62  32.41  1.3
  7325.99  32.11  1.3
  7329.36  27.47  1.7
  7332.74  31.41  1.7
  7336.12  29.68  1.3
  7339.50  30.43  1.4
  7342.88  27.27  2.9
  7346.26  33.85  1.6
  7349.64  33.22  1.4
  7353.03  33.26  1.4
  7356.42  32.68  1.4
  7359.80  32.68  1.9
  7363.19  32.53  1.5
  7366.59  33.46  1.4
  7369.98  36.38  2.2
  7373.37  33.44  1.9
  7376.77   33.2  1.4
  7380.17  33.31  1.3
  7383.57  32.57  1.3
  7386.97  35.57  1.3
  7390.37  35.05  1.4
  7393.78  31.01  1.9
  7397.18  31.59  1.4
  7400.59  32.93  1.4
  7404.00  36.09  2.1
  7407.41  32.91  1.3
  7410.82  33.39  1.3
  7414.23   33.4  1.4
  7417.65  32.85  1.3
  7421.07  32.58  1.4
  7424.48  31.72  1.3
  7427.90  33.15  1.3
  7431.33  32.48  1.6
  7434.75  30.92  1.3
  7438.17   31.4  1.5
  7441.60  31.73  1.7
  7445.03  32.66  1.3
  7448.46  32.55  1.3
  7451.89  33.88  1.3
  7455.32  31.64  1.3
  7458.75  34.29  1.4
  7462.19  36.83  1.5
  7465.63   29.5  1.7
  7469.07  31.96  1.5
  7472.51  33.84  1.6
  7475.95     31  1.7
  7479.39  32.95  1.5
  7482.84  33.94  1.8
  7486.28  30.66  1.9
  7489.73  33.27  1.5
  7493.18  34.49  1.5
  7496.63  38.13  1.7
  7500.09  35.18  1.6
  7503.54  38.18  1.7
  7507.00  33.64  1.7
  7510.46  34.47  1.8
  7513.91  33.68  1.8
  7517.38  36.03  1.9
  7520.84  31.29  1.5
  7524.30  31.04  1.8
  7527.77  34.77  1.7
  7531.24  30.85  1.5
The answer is 0.05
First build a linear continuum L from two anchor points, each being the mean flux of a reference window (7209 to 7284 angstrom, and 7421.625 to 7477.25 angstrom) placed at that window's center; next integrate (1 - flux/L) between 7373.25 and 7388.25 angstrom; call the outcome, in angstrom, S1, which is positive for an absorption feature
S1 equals -0.59 angstrom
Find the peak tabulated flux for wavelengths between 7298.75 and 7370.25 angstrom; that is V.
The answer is 37.29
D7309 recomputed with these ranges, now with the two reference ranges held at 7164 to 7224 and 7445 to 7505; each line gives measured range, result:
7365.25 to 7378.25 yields -0.04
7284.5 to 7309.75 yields 0.03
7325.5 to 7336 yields 0.09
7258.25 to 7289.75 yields 0.04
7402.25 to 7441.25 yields 0.02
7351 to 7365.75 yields 0.00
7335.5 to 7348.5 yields 0.08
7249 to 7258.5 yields -0.02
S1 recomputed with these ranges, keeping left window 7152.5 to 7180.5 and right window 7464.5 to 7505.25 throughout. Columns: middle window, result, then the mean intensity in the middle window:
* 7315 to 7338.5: 0.9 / 31.5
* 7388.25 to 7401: 0.1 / 32.7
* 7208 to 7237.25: -0.2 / 32.2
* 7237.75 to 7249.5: 0.1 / 31.8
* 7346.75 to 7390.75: -0.9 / 33.6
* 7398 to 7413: -0.2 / 33.7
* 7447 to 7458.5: 0.2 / 32.9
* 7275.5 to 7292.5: 0.9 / 30.6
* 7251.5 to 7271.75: -0.1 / 32.4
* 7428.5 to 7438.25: 0.4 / 31.8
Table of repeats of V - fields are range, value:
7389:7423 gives 36.09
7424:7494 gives 36.83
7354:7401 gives 36.38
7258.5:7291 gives 35.01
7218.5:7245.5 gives 33.05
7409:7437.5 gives 33.4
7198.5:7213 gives 36.12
